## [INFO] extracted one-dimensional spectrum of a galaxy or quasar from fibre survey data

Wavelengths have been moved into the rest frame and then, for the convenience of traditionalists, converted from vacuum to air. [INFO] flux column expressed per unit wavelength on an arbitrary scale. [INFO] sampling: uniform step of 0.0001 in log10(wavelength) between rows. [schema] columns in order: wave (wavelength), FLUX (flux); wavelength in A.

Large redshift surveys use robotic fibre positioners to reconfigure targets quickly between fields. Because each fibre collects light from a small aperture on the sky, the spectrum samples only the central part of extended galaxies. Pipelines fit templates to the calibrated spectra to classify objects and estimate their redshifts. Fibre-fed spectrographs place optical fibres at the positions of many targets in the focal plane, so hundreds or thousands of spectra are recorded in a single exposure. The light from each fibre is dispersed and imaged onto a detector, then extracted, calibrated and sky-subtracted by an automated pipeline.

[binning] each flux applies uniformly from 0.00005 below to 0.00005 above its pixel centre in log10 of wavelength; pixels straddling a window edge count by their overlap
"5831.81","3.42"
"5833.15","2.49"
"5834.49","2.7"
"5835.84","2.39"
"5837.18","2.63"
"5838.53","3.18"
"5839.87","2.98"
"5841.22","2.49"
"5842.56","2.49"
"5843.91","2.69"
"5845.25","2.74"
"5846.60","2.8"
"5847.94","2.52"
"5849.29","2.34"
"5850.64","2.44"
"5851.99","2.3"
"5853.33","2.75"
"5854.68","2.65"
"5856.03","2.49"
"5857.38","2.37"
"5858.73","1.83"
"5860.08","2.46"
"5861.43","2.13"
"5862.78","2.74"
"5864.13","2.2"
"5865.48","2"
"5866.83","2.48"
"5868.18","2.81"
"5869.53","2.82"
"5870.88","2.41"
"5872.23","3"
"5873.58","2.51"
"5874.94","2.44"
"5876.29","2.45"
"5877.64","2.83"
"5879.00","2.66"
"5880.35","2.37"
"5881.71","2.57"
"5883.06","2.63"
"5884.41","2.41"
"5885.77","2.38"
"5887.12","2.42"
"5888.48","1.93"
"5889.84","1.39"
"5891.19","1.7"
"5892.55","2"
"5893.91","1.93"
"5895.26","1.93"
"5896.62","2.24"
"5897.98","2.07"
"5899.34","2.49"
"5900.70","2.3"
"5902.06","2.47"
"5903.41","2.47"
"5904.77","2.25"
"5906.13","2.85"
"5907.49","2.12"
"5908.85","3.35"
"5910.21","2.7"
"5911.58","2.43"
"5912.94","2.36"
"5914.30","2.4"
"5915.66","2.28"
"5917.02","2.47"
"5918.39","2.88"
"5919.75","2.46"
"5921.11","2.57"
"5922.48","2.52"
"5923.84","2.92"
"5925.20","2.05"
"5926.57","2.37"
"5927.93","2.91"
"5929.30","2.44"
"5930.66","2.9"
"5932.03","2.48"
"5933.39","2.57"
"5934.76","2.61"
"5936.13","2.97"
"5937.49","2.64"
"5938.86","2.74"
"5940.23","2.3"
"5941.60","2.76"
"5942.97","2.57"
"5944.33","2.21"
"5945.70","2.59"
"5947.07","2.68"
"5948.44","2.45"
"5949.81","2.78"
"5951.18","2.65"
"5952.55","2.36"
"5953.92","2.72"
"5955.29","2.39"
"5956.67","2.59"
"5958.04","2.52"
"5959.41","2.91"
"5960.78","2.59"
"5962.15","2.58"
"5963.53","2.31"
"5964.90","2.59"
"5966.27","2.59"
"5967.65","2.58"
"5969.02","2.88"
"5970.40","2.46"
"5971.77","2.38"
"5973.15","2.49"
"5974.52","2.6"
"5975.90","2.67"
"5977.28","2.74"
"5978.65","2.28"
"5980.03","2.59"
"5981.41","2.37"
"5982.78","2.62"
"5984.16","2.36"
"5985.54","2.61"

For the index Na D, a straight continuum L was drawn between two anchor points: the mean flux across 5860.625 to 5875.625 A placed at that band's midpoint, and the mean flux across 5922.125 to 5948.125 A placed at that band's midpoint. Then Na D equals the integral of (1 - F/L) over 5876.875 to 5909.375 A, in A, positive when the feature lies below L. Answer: 2.8 A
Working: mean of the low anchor 2.5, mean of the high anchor 2.59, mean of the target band 2.32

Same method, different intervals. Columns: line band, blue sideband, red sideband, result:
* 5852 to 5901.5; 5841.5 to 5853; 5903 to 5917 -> 3.5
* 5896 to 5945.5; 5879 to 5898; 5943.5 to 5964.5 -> -3.7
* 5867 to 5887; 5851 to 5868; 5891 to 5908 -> -2.3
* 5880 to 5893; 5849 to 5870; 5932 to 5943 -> 1.7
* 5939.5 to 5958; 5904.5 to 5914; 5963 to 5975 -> 0.1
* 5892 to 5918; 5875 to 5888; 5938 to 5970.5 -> 1.6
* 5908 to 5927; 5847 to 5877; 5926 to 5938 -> 0.5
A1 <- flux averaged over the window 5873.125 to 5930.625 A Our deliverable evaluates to 2.41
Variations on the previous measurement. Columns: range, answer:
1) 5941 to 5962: 2.58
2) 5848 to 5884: 2.49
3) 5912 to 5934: 2.54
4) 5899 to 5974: 2.56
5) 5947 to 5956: 2.57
